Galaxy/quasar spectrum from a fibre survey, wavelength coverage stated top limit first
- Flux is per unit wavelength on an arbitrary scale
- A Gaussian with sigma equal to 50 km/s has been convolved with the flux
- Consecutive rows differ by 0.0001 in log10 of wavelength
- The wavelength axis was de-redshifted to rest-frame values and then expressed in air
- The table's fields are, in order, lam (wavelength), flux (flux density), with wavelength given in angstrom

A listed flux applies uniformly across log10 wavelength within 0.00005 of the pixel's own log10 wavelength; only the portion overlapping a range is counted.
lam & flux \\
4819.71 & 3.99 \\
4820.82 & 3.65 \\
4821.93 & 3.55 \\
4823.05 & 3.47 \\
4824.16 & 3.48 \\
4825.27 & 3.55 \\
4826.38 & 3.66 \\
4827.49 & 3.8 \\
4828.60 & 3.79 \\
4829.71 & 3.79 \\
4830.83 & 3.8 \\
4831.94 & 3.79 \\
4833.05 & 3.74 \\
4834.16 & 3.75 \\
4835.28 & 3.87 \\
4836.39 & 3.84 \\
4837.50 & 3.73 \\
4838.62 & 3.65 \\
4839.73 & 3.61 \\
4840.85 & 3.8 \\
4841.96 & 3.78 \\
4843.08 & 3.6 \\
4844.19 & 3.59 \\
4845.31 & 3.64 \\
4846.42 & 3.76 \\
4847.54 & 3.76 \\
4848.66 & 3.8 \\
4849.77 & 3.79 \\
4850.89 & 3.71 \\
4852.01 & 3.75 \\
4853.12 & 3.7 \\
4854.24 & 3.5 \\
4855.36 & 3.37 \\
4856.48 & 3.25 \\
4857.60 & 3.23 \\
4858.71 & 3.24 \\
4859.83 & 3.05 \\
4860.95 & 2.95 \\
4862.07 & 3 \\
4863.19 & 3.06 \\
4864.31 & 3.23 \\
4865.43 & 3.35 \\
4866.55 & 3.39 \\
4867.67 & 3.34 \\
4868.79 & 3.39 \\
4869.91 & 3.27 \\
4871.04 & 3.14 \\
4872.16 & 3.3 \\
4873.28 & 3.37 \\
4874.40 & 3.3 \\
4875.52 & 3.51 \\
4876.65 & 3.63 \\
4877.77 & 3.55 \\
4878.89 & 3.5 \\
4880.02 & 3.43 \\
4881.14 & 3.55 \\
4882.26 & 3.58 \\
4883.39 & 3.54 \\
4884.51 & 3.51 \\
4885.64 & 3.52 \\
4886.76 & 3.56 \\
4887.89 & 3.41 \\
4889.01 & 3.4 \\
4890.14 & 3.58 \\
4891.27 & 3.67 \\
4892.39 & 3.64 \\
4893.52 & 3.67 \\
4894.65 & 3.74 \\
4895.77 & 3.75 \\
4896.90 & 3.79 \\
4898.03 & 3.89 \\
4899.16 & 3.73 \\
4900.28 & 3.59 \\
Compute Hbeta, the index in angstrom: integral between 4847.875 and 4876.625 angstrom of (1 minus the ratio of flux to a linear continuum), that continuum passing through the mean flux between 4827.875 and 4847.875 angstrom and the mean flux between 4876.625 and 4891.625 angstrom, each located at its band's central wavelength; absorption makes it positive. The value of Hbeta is 2.1 angstrom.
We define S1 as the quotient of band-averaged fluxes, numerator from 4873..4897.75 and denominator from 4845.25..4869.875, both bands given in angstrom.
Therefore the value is 1.0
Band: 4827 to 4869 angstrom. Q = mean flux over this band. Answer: 3.56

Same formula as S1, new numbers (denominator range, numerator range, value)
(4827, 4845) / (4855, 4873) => 0.86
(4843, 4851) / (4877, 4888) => 0.95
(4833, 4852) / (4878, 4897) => 0.96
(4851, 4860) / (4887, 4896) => 1.05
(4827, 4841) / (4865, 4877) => 0.89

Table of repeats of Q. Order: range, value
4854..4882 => 3.32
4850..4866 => 3.32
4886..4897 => 3.61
